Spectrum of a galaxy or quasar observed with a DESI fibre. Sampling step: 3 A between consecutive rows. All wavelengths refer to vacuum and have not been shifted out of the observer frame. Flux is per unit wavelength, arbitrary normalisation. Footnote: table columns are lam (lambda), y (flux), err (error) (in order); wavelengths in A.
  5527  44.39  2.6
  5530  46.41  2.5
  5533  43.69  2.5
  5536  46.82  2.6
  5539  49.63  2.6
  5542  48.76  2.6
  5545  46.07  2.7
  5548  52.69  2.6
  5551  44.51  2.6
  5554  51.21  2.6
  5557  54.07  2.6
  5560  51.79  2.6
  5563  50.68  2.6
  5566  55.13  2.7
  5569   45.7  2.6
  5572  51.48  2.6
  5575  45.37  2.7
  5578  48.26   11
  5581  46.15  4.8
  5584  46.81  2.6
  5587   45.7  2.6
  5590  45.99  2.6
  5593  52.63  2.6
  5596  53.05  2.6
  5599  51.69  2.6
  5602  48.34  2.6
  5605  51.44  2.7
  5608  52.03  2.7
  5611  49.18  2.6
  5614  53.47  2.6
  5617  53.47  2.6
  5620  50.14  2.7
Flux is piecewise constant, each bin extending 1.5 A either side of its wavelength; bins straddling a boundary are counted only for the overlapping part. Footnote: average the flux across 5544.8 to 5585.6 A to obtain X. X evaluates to 49.4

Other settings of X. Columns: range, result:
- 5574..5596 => 47.7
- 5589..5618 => 51.2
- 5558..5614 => 49.7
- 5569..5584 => 47.5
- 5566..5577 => 48.6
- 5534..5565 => 49.6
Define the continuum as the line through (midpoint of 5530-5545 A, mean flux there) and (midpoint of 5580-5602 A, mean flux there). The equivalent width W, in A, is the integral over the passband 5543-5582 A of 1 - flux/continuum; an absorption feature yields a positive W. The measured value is -1.3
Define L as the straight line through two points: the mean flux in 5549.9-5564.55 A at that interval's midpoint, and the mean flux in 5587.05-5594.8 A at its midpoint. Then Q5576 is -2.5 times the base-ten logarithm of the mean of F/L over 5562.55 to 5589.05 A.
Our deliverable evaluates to 0.03 mag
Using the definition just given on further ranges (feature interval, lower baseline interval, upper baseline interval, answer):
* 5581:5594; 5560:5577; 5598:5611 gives 0.06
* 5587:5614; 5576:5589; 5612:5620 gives -0.01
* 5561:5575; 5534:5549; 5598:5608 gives -0.02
